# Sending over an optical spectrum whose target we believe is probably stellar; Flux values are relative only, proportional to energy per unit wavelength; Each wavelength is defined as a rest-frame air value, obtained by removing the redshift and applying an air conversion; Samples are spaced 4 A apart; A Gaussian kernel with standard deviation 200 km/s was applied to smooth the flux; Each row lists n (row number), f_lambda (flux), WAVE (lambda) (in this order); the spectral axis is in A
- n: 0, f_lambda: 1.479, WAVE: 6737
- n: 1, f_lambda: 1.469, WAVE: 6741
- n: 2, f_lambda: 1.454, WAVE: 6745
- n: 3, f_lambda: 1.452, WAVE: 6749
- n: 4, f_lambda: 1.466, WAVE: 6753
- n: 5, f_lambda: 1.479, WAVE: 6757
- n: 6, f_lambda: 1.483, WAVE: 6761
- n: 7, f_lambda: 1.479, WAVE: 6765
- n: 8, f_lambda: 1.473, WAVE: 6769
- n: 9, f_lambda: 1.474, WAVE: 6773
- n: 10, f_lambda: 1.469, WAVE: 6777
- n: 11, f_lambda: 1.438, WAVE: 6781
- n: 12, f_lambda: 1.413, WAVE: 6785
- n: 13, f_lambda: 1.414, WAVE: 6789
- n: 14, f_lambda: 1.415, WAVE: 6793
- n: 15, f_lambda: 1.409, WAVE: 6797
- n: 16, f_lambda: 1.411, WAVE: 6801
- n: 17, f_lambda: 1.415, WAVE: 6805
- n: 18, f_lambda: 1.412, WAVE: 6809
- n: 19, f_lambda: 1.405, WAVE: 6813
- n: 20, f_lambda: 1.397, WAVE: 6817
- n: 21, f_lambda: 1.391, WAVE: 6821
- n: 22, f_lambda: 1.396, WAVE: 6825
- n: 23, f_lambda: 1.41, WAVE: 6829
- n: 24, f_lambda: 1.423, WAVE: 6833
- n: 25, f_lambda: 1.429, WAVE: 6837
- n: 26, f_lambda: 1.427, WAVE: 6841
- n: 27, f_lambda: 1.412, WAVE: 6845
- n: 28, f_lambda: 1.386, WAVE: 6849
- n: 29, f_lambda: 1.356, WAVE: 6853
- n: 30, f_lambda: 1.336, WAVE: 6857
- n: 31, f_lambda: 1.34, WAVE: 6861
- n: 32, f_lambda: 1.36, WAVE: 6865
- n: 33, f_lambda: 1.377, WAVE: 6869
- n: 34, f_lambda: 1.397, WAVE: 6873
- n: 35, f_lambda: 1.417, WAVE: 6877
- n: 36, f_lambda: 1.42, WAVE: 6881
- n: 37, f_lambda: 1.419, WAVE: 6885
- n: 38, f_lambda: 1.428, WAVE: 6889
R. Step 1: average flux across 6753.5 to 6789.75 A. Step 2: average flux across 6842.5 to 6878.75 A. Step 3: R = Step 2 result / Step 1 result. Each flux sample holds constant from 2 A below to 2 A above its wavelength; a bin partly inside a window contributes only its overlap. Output 0.94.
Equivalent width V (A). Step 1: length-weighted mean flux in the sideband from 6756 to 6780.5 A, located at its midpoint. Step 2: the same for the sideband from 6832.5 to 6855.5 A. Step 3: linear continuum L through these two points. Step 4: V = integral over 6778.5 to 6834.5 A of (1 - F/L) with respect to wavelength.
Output 1.0 A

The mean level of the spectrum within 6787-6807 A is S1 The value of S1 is 1.41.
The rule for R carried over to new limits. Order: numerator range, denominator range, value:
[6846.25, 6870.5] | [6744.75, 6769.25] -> 0.93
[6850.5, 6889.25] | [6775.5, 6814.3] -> 0.97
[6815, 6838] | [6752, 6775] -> 0.95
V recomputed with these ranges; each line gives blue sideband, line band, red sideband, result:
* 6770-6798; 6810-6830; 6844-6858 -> 0.0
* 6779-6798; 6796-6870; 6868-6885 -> 0.9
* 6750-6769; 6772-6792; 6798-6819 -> 0.1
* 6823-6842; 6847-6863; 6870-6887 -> 0.7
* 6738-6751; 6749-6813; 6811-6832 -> -0.5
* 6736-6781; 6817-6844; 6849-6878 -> -0.2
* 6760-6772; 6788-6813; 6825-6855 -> 0.6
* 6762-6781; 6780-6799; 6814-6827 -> 0.3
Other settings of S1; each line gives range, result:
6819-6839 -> 1.41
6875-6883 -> 1.42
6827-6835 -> 1.42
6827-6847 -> 1.42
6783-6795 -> 1.41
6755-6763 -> 1.48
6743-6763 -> 1.47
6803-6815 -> 1.41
